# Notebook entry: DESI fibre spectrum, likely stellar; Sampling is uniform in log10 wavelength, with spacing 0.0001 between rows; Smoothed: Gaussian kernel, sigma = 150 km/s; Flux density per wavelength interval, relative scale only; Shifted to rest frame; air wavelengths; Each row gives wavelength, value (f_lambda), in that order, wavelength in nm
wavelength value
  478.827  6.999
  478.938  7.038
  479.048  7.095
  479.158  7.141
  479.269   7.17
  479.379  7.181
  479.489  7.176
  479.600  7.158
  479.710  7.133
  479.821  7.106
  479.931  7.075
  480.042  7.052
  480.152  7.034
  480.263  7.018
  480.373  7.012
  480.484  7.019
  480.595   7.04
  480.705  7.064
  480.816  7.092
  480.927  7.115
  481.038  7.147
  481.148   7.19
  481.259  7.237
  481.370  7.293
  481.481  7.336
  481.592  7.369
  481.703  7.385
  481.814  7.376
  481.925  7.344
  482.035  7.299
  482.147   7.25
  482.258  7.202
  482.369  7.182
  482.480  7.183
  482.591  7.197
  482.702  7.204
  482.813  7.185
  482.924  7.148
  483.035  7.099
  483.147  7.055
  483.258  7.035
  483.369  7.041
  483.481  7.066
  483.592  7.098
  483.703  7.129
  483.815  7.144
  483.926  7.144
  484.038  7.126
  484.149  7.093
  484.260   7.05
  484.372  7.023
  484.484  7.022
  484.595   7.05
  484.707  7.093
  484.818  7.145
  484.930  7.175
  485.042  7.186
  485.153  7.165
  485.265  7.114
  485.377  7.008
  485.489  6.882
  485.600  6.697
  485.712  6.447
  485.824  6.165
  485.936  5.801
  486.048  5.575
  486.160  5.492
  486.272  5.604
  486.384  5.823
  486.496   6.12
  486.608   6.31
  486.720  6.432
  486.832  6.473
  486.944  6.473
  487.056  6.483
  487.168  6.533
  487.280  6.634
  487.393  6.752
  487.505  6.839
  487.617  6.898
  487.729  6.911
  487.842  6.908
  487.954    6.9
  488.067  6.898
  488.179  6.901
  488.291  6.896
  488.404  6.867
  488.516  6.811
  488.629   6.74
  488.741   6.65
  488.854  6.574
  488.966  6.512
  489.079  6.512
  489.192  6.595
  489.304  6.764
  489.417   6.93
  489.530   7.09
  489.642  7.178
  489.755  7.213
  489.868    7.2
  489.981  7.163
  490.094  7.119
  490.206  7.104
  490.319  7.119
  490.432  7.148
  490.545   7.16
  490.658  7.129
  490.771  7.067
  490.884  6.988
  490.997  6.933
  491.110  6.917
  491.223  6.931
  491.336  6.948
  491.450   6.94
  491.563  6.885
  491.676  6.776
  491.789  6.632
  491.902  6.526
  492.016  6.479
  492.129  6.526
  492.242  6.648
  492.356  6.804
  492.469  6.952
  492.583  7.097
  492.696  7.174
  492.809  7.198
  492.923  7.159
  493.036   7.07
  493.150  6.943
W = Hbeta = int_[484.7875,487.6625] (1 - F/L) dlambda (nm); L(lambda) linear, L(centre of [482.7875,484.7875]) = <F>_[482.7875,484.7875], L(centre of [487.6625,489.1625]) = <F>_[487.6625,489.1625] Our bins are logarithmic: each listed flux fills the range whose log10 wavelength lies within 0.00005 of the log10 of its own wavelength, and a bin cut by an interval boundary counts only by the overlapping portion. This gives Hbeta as 0.175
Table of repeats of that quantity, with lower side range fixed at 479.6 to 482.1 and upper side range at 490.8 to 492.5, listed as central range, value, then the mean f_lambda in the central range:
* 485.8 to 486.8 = 0.150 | 5.93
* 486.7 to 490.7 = 0.026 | 6.85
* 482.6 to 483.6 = -0.002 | 7.11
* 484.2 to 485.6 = -0.006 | 7.06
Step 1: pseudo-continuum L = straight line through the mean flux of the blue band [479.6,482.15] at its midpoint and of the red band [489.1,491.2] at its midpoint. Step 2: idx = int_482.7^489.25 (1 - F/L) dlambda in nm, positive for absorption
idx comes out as 0.32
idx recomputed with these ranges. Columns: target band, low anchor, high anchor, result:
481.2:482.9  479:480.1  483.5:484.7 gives -0.04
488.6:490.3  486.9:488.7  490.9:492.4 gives -0.03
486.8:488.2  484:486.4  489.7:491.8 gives 0.02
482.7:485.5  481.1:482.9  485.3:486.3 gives -0.18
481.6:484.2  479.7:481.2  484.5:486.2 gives -0.11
